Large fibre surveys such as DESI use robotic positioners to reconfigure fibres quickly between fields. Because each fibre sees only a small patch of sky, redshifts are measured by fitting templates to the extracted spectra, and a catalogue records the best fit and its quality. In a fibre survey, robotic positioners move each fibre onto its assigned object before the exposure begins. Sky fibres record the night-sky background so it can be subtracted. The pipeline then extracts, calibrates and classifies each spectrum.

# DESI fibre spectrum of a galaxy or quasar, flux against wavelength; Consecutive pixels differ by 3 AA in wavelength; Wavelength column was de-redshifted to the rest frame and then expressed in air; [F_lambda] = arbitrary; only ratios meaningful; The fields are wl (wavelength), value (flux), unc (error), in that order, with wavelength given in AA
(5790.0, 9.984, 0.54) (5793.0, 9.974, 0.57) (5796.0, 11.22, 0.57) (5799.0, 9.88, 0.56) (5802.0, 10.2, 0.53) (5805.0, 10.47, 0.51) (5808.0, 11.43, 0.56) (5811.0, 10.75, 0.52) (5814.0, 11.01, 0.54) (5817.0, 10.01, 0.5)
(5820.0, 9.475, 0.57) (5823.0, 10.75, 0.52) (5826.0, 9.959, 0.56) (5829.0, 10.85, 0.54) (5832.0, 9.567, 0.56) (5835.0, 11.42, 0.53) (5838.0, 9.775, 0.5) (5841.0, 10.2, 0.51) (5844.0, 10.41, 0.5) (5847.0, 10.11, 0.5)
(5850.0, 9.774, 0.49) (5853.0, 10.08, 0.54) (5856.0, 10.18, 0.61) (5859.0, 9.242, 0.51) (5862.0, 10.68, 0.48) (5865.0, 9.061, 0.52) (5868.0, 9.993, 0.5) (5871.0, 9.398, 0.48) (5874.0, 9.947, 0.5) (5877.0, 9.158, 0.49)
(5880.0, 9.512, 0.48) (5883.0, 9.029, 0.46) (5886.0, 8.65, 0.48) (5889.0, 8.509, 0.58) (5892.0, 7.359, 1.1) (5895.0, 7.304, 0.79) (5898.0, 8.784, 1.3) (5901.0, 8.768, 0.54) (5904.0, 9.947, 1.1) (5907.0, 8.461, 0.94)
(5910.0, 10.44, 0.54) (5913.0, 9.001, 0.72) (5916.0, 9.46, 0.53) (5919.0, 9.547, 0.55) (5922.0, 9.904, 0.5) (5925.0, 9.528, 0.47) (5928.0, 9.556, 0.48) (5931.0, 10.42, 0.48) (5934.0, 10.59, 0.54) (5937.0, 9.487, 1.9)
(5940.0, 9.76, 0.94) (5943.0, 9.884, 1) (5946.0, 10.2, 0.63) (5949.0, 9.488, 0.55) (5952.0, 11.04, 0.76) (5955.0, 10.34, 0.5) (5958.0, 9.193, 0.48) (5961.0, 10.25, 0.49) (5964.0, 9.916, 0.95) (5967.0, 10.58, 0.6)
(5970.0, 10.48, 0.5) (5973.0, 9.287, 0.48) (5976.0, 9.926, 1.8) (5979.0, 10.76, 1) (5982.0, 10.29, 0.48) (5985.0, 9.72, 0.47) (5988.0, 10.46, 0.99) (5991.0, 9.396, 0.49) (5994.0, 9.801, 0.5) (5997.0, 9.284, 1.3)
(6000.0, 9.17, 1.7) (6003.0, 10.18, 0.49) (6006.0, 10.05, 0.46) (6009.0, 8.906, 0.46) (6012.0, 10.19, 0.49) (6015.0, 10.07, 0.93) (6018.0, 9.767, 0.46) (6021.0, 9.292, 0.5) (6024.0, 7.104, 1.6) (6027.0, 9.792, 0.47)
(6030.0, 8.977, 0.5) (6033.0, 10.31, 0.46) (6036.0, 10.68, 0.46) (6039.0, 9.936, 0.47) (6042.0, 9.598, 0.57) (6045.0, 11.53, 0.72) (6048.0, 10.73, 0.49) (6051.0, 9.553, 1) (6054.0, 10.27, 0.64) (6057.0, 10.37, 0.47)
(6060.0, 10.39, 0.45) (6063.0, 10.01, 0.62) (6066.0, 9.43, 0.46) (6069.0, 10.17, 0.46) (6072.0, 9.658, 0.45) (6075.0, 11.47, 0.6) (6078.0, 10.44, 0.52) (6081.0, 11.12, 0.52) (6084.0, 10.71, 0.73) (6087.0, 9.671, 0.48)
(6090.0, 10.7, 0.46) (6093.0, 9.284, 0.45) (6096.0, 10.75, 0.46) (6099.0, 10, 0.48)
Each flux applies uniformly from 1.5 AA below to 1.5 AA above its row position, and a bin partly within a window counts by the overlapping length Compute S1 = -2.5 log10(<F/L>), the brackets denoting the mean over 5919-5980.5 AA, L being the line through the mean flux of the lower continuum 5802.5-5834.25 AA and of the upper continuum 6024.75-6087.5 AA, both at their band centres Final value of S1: 0.03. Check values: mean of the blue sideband 10.4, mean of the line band 10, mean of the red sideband 10.2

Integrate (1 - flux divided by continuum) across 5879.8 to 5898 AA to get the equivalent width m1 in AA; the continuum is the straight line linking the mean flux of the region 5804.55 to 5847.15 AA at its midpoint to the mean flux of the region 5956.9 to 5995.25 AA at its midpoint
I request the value 3.4 AA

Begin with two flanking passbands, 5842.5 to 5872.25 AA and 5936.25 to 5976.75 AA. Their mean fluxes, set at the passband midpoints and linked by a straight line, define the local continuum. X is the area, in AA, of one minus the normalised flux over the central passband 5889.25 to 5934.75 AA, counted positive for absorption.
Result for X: 3.3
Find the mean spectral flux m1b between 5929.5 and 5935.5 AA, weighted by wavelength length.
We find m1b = 10.5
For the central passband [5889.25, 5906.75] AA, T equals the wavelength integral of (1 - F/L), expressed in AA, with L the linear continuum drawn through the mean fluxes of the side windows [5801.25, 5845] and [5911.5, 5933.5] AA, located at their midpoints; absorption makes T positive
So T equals 2.5 AA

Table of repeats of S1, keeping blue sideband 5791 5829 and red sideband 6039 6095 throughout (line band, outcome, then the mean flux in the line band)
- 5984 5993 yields 0.050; 9.86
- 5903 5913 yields 0.095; 9.51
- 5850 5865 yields 0.052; 9.92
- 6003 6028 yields 0.096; 9.44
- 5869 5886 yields 0.114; 9.36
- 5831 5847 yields 0.015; 10.3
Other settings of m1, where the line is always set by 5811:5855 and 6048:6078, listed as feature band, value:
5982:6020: 1.65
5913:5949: 1.52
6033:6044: 0.03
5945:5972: 0.19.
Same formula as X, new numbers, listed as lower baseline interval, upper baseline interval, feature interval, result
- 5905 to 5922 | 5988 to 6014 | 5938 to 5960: -1.02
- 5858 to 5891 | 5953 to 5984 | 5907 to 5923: 0.21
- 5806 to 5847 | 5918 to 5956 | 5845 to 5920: 6.61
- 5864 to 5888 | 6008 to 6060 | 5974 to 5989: -0.79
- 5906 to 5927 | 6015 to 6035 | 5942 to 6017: -4.50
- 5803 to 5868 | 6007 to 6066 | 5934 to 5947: 0.17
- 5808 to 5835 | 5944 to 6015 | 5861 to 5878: 0.97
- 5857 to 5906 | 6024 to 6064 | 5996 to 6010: 0.37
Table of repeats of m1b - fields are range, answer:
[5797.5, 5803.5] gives 10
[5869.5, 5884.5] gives 9.41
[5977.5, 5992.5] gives 10.1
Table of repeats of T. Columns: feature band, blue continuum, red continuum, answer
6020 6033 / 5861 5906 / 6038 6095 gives 1.38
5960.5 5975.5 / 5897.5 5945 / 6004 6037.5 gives -0.76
